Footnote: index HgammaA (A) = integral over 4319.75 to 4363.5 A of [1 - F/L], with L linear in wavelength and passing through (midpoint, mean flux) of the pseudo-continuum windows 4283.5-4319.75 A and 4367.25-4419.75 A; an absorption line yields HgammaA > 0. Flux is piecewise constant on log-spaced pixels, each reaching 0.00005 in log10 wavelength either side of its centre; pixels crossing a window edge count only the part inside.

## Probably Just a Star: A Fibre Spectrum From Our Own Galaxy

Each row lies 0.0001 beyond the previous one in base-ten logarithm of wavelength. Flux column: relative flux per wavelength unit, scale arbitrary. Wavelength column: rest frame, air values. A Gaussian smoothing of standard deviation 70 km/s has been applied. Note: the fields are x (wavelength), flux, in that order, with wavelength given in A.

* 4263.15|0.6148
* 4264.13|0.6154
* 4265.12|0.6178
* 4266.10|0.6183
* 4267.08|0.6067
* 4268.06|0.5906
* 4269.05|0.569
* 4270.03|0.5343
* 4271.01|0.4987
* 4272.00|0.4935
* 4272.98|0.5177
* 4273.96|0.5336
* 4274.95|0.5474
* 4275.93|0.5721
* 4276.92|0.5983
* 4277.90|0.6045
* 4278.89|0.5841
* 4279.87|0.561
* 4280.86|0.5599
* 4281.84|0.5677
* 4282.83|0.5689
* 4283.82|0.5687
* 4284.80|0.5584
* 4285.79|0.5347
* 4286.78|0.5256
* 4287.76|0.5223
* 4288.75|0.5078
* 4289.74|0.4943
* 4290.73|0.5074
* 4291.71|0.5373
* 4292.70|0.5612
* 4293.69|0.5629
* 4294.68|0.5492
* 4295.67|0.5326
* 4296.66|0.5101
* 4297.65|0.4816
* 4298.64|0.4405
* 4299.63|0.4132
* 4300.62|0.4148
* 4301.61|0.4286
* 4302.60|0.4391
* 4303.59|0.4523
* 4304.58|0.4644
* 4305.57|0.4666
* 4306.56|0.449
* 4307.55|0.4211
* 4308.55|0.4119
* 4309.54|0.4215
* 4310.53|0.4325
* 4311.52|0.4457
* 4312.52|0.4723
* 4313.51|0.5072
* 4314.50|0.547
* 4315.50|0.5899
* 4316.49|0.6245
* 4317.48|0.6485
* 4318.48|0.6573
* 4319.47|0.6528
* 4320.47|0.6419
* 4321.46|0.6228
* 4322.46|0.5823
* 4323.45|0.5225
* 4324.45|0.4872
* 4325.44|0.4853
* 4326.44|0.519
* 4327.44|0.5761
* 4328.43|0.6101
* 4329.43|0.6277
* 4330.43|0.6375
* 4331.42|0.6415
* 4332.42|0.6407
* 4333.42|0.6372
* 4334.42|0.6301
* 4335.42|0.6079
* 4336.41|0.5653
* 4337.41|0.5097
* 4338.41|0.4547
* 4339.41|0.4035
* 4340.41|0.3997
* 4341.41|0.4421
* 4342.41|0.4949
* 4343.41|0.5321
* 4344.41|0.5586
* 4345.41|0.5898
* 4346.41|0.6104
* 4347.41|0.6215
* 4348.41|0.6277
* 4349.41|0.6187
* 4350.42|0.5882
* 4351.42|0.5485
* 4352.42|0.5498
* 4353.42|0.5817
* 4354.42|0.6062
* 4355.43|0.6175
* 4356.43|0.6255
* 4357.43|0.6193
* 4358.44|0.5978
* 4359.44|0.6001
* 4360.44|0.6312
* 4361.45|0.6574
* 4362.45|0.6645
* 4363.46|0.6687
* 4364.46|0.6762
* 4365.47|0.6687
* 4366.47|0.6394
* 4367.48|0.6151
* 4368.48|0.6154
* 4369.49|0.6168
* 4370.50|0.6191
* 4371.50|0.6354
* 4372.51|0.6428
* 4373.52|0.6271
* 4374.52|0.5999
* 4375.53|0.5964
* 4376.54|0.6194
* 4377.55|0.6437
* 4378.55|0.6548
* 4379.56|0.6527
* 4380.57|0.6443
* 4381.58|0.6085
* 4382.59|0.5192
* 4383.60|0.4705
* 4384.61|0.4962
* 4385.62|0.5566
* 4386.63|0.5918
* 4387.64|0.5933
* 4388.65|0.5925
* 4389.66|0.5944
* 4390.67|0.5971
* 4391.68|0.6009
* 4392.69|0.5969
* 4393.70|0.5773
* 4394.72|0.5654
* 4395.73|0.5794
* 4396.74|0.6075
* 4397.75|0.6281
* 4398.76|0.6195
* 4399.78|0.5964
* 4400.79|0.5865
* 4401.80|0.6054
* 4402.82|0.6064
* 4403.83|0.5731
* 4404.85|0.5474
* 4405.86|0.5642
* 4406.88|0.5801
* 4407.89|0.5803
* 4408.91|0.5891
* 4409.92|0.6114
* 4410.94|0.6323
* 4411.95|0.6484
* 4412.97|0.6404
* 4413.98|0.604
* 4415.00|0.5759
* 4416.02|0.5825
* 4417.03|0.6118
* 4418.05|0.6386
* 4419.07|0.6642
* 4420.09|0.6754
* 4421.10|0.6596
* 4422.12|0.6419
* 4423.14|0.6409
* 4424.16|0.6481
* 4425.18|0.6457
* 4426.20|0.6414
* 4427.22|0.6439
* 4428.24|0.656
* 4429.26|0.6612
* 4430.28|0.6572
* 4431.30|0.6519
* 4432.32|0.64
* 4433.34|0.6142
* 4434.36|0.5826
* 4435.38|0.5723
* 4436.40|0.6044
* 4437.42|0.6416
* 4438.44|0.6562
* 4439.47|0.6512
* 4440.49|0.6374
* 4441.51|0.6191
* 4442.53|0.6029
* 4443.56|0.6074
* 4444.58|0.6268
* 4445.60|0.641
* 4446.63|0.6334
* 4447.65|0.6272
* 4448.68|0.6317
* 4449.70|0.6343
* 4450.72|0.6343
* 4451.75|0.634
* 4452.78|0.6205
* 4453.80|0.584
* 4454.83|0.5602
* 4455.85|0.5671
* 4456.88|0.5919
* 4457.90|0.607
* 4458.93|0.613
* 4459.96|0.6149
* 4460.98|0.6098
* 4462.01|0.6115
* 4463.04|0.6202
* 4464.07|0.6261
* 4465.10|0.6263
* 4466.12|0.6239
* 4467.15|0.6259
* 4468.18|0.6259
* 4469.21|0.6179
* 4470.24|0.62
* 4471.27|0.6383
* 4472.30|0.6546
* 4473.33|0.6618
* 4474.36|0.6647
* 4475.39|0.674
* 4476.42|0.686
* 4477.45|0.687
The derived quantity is -2.5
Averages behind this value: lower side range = 0.506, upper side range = 0.6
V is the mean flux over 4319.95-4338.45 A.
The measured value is 0.582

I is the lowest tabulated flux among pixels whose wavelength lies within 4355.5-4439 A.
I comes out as 0.4705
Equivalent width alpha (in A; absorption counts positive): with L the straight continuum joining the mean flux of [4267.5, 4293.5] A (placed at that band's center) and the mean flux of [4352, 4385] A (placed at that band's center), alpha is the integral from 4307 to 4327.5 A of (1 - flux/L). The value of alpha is 1.4 A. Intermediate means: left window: 0.547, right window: 0.615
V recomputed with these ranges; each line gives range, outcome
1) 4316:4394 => 0.592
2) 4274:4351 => 0.538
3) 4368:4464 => 0.612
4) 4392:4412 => 0.594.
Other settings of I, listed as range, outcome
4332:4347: 0.3997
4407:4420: 0.5759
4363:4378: 0.5964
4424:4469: 0.5602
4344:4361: 0.5485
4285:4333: 0.4119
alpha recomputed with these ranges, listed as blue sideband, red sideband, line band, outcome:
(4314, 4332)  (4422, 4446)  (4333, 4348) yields 1.6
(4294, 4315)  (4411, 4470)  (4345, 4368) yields -4.1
